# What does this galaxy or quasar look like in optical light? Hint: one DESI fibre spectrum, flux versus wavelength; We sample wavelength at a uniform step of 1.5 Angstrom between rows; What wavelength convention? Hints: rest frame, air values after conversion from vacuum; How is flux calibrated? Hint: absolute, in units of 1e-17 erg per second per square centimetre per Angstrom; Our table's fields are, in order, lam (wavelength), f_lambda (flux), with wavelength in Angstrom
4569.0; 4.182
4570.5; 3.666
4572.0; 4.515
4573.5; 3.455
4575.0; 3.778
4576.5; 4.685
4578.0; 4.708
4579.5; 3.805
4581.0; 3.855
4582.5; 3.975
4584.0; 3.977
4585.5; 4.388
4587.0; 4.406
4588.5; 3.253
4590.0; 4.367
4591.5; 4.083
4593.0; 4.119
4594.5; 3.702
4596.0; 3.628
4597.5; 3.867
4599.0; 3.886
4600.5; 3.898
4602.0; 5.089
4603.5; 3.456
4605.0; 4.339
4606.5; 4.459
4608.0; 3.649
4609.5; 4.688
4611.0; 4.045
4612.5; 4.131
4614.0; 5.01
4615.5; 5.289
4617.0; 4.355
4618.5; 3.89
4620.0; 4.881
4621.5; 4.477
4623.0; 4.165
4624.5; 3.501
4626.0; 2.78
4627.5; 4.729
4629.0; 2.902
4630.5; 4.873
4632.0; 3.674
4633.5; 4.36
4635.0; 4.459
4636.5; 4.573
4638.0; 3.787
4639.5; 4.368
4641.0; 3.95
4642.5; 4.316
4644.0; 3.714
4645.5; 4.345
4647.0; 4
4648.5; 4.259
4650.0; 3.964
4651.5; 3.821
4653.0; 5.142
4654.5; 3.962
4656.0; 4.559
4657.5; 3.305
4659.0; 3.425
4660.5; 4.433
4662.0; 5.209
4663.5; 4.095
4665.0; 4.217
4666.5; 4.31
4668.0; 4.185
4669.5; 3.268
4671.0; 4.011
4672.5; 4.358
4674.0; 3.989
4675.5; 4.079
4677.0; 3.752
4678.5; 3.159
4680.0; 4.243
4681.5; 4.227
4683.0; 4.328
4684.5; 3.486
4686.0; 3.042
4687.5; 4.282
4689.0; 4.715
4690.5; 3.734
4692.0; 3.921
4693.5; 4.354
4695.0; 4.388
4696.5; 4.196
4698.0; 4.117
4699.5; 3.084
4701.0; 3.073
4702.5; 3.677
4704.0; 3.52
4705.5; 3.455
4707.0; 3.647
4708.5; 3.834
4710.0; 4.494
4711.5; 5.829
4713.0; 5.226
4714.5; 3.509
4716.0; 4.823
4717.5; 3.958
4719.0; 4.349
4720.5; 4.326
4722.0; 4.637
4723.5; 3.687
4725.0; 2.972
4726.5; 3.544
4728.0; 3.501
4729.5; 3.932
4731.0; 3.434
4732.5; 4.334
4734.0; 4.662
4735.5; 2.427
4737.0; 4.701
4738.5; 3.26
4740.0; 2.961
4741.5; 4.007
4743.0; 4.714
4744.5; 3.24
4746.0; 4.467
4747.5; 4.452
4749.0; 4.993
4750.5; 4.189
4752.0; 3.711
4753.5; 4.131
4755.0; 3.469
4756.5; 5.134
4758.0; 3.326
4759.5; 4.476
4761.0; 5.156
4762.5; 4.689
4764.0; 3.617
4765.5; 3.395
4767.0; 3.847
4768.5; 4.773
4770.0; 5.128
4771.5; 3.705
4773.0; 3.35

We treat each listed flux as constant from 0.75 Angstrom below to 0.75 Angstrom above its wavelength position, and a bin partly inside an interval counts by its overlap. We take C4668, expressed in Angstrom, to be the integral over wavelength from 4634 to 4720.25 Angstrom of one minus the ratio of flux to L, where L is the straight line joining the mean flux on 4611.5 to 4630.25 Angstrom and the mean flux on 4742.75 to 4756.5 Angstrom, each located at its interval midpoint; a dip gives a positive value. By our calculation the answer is 2.2 Angstrom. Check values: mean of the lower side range 4.19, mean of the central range 4.08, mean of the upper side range 4.18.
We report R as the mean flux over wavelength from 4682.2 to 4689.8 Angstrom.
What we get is 3.97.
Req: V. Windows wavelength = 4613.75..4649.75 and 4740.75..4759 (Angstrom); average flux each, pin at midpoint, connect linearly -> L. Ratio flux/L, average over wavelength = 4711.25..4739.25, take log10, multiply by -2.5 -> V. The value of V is 0.04 mag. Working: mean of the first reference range 4.18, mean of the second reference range 4.16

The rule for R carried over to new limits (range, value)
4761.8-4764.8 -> 4.13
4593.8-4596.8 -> 3.67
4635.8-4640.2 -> 4.24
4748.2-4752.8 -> 4.3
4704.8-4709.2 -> 3.65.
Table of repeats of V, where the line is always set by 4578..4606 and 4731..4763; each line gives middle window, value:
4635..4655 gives -0.03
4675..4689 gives 0.05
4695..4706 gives 0.12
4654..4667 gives -0.03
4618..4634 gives 0.01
